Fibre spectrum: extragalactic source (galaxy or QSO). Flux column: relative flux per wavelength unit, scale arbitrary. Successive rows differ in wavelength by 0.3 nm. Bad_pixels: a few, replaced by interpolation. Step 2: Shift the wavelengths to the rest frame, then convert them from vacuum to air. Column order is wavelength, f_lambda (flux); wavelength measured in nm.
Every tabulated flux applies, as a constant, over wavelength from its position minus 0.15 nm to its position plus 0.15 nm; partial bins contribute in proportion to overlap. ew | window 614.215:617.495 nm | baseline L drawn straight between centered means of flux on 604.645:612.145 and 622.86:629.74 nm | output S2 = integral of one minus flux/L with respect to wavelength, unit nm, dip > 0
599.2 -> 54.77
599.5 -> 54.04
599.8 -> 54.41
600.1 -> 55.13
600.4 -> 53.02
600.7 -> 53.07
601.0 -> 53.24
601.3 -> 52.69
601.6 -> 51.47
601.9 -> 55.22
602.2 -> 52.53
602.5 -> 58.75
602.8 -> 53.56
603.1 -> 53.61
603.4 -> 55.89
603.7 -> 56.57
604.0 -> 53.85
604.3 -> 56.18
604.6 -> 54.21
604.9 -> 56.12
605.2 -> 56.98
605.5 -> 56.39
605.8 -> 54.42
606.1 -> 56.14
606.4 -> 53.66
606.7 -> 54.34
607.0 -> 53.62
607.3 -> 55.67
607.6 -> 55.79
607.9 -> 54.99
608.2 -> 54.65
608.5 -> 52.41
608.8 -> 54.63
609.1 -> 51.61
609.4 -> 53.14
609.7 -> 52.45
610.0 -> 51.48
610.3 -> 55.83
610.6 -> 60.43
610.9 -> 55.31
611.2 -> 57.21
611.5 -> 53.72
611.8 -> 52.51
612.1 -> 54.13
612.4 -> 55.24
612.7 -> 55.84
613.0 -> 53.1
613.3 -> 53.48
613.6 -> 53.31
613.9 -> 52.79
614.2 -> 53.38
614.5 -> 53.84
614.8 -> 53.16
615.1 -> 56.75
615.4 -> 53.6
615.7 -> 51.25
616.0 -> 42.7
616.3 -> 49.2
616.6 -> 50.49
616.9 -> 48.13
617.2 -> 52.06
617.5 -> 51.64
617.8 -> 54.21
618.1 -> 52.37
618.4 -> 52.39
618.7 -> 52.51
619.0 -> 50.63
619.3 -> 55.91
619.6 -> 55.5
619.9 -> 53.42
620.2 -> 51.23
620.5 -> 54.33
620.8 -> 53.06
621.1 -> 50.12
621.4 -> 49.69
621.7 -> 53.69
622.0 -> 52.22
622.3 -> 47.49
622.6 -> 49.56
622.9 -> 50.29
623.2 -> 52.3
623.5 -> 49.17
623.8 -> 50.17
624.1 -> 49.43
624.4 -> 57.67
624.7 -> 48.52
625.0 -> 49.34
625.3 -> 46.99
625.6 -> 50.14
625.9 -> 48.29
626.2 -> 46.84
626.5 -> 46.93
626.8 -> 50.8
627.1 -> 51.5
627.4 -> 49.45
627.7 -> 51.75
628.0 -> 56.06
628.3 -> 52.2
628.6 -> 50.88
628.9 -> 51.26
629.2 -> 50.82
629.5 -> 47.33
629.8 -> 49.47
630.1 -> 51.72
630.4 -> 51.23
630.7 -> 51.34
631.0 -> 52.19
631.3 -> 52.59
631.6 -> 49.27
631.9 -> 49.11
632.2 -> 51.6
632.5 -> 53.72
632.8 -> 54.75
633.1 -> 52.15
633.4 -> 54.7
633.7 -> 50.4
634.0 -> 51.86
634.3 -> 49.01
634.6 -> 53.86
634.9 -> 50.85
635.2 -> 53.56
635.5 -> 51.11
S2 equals 0.10 nm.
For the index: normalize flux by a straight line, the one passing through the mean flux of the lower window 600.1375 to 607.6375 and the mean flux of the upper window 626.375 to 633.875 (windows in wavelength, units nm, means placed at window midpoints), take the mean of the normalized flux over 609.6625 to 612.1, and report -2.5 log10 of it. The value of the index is -0.02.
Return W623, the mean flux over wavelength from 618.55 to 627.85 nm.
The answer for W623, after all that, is 50.9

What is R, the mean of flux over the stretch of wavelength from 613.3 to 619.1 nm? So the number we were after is 51.9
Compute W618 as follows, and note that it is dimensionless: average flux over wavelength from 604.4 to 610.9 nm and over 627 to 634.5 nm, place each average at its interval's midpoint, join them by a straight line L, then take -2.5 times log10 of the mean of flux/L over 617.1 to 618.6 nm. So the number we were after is 0.015 mag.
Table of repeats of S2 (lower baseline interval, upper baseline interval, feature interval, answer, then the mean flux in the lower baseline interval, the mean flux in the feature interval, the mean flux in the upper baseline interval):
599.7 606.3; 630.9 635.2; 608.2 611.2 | -0.01 nm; 54.7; 54.3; 51.9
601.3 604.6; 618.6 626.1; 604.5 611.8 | -0.14 nm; 54.6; 54.8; 51.2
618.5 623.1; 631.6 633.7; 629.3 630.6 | 0.05 nm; 52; 50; 52.3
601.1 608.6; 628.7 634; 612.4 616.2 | 0.05 nm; 54.8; 52.8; 51.4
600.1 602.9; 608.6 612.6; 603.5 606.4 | -0.08 nm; 53.8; 55.6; 54.4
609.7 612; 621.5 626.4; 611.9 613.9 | 0.01 nm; 55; 54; 50.1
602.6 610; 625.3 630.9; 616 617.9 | 0.08 nm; 54.6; 50.2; 50.4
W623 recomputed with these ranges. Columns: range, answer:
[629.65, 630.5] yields 50.8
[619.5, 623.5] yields 51.6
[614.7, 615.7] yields 54.1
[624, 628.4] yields 50.4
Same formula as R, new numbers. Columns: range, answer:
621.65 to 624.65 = 51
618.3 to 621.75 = 52.7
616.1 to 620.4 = 52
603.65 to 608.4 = 55.2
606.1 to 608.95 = 54.5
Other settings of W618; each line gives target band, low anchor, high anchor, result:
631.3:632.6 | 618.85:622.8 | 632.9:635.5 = 0.022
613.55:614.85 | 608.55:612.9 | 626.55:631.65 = 0.011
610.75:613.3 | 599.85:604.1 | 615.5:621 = -0.038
